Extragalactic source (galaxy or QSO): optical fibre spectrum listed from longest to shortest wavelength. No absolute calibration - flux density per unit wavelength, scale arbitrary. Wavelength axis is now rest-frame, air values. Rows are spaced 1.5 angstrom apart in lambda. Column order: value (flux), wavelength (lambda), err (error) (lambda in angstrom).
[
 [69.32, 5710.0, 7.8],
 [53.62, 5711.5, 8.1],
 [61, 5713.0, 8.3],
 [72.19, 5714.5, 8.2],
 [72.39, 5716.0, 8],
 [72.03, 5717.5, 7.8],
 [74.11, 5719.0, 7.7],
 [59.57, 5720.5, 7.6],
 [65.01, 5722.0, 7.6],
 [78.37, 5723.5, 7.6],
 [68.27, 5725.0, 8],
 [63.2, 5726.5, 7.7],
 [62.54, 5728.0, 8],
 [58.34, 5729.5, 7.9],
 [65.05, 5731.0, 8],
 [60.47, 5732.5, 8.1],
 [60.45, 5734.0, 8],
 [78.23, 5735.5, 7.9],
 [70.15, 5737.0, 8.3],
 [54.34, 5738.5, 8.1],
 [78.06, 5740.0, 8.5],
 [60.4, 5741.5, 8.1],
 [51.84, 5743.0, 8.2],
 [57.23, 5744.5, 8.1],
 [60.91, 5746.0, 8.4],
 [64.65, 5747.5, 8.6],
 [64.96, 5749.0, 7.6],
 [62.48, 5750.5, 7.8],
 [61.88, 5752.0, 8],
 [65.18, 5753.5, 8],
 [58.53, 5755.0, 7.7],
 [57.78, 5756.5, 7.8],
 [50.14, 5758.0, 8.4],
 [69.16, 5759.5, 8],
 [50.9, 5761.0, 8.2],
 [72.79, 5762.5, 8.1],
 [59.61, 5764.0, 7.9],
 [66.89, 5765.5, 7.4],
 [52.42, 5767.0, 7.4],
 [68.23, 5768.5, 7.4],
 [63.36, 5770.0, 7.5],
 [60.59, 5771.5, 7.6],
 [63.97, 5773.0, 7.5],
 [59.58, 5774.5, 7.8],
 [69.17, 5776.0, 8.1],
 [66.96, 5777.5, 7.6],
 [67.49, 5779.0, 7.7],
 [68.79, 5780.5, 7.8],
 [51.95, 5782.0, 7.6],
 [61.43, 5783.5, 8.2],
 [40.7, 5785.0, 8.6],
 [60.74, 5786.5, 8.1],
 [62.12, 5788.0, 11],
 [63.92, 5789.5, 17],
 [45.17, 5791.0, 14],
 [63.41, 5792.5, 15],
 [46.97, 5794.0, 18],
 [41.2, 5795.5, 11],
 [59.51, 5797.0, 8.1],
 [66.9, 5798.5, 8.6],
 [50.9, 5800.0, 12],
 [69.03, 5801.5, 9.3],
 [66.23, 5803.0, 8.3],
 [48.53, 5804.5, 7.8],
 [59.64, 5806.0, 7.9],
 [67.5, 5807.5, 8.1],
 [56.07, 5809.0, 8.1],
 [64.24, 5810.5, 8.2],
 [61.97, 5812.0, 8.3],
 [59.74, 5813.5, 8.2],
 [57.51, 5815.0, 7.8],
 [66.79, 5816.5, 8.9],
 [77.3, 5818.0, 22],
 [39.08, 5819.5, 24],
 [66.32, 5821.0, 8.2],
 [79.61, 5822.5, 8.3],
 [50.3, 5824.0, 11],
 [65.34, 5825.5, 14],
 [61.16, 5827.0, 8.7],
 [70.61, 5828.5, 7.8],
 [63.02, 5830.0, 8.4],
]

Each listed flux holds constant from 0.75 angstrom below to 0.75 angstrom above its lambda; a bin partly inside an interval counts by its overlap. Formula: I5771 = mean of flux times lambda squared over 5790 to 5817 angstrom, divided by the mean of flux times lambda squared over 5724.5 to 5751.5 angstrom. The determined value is 0.94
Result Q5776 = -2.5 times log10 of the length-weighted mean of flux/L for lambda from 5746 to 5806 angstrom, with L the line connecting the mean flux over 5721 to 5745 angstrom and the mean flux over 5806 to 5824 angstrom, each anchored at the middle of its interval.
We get 0.06 mag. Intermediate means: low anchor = 64.5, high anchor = 62.6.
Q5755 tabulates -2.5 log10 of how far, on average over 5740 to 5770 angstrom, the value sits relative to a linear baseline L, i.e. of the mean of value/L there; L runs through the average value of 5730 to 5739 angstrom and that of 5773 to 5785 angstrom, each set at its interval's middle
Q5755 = 0.04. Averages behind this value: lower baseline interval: 64.9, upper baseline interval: 62.2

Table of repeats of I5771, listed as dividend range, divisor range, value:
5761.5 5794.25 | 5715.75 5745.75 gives 0.95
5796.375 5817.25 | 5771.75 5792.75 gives 1.02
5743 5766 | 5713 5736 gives 0.92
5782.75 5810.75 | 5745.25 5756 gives 0.93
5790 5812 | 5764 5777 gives 0.93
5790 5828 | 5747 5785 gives 0.98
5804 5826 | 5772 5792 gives 1.03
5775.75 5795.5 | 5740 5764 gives 0.96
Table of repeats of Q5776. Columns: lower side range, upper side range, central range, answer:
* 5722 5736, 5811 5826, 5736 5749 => 0.04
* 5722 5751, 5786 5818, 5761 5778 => -0.03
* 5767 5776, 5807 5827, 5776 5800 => 0.08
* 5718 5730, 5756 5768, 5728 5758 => 0.02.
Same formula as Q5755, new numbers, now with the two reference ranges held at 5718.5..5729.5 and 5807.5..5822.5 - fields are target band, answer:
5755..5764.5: 0.085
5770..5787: 0.049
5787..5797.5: 0.160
